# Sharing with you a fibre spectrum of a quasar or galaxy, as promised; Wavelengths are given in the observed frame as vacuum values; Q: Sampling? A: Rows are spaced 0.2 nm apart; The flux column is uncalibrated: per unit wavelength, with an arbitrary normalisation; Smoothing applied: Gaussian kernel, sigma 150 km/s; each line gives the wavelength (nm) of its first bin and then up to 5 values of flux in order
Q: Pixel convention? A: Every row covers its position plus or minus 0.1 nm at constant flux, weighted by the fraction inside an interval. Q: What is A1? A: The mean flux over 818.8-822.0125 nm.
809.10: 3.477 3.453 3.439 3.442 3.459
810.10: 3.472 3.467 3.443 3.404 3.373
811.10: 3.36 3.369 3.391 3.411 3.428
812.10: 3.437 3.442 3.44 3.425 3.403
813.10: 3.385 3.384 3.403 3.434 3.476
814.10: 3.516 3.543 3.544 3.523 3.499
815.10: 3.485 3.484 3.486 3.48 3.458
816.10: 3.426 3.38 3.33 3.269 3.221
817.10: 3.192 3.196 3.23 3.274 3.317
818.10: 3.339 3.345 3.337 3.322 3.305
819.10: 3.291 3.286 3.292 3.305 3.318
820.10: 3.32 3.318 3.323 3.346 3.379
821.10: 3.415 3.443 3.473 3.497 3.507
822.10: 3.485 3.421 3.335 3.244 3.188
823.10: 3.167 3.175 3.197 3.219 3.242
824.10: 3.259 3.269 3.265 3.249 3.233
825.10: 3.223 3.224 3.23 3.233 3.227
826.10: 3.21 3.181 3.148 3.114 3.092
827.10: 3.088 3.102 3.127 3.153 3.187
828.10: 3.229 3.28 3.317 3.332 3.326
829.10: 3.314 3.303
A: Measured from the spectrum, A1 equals 3.36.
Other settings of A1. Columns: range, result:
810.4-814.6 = 3.43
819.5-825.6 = 3.31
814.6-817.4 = 3.39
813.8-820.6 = 3.37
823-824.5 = 3.22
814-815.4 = 3.51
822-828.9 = 3.23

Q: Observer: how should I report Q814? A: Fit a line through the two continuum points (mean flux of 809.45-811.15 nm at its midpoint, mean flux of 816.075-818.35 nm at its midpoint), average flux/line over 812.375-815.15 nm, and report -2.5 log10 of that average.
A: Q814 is -0.03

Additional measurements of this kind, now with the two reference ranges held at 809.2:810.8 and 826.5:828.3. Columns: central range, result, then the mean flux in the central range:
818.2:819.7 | -0.006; 3.31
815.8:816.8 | -0.011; 3.37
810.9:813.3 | 0.002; 3.41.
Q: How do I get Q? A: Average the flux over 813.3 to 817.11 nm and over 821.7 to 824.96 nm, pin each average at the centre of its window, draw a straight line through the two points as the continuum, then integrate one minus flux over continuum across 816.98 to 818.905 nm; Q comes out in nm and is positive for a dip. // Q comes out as 0.06 nm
